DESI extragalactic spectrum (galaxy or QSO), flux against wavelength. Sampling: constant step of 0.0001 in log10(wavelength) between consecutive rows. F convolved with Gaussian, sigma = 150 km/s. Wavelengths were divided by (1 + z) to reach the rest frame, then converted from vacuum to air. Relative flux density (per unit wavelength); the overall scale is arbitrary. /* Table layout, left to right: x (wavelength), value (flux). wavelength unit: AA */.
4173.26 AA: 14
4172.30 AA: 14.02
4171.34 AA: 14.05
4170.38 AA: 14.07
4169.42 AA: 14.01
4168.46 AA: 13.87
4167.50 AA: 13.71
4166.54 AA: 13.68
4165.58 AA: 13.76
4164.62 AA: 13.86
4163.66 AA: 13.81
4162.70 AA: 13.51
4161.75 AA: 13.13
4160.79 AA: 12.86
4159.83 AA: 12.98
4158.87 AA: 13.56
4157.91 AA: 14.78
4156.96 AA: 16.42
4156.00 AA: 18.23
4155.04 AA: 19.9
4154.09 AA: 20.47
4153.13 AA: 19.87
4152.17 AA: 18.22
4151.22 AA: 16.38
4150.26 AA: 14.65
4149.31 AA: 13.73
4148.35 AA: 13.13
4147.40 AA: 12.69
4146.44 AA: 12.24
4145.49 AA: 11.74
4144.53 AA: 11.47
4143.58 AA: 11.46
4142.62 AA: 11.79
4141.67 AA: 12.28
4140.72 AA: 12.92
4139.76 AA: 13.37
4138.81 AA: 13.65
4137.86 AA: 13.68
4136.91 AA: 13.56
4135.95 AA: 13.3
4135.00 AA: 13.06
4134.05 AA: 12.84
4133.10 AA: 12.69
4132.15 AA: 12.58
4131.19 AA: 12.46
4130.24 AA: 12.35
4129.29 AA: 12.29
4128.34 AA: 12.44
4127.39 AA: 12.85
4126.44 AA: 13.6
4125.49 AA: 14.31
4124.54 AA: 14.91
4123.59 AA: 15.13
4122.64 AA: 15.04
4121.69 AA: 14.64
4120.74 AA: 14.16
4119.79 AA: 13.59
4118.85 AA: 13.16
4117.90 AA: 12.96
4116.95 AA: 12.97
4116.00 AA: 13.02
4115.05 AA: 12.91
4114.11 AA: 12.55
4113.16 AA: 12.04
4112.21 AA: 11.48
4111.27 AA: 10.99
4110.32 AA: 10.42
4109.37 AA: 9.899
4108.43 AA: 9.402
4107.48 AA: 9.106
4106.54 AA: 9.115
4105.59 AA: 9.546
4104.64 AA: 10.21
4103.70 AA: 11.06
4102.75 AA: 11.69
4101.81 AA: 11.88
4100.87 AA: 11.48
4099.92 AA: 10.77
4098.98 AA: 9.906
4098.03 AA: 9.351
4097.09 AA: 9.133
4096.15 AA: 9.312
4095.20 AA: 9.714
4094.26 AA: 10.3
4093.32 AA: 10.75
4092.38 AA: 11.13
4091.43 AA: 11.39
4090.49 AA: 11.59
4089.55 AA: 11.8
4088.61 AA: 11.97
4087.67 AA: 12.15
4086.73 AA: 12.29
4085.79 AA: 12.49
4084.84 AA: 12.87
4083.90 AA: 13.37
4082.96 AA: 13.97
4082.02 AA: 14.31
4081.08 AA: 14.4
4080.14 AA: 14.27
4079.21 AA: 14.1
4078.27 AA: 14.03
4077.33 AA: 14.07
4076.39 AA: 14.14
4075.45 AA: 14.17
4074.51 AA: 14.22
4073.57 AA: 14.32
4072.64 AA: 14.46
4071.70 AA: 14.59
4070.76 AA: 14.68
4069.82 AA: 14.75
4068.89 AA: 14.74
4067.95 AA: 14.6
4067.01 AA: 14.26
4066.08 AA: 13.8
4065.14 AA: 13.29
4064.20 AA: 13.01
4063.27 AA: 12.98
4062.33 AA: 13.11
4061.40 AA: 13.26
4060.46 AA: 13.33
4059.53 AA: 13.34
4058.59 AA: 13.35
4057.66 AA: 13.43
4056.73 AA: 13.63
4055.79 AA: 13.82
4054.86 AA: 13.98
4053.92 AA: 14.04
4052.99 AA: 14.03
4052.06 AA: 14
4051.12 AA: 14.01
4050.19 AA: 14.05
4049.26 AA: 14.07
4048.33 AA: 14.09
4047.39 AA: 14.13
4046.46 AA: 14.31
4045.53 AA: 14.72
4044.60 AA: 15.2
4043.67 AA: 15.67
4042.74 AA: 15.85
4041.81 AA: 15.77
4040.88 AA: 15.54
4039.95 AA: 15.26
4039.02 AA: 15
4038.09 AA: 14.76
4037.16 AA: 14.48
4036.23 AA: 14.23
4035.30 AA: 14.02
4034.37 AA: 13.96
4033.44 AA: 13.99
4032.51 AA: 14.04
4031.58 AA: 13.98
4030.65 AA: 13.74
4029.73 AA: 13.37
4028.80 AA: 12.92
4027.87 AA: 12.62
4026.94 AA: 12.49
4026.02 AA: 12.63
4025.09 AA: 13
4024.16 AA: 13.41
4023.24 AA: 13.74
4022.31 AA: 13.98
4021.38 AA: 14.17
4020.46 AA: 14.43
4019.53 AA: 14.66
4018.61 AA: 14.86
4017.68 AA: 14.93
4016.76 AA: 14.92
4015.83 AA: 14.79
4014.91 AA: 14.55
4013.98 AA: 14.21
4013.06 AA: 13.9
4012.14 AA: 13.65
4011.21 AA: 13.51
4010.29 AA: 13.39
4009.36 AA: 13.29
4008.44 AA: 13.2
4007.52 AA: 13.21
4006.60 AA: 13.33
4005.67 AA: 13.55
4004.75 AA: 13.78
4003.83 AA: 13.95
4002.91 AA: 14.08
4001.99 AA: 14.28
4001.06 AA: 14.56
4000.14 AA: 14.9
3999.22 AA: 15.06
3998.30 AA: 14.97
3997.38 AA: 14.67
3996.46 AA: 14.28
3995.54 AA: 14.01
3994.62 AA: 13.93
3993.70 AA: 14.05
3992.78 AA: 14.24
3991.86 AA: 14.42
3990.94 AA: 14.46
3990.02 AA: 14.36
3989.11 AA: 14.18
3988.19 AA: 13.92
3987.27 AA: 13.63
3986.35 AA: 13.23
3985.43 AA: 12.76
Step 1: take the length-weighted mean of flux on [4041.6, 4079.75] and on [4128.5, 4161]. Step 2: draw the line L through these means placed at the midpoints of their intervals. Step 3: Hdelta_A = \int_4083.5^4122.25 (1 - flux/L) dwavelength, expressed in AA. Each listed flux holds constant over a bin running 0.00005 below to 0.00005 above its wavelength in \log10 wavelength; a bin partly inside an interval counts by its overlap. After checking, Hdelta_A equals 7.3 AA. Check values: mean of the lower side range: 14.1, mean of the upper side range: 14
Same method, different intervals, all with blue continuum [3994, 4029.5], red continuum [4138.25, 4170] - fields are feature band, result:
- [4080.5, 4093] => 1.4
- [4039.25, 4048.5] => -0.7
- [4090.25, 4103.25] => 3.3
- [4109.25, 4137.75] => 2.5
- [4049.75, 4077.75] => 0.3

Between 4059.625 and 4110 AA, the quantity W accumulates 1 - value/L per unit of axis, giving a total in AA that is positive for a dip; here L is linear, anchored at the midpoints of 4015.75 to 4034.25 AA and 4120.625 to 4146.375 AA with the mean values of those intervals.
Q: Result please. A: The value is 4.1 AA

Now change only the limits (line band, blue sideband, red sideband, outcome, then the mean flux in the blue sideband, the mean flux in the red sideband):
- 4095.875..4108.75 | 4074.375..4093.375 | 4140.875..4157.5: 3.24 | 13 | 14.9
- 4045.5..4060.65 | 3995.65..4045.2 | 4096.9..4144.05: -0.40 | 14.2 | 12.2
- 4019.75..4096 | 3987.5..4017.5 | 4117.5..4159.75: 2.34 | 14.1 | 14.1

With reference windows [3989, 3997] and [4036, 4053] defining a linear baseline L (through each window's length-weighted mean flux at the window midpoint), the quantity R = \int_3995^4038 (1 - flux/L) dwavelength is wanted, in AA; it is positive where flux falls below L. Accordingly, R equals 1.5 AA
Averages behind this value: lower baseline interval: 14.2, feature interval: 14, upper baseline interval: 14.7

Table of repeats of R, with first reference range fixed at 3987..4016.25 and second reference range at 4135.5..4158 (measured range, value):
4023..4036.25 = 0.7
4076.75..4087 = 0.5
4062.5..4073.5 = 0.2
